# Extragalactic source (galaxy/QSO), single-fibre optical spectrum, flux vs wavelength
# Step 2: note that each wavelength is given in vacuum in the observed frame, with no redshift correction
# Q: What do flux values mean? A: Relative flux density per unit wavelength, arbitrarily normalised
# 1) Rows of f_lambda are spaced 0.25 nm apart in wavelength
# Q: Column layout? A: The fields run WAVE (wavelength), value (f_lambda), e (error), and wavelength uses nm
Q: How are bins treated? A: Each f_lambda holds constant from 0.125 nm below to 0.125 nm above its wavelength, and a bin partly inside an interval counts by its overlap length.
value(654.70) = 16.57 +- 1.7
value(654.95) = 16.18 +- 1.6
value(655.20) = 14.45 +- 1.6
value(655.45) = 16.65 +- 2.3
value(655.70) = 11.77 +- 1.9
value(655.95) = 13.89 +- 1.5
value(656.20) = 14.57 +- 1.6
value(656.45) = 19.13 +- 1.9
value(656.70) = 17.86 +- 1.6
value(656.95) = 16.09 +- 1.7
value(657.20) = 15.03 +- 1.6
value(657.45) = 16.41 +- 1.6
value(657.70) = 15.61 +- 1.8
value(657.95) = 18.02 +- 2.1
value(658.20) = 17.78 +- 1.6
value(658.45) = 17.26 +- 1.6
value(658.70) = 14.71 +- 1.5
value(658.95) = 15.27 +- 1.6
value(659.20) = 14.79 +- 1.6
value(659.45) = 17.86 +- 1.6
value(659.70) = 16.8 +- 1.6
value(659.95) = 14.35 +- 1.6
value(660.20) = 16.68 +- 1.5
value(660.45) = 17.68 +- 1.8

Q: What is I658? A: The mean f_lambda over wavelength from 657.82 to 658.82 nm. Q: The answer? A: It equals 16.9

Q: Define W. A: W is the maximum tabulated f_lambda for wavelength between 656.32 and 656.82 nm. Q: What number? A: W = 19.13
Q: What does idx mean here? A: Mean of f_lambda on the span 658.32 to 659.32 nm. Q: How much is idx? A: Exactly 15.5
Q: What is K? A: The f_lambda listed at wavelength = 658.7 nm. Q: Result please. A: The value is 14.71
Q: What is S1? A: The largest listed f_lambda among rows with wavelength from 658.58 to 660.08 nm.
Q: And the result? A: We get 17.86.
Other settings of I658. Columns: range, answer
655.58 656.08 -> 12.9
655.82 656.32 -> 14.2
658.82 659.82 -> 16.2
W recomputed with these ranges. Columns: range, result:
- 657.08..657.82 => 16.41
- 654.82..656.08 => 16.65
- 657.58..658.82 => 18.02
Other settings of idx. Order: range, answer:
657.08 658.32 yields 16.6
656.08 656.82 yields 17.2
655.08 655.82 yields 14.3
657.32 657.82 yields 16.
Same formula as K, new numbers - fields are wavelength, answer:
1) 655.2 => 14.45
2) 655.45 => 16.65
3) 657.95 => 18.02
